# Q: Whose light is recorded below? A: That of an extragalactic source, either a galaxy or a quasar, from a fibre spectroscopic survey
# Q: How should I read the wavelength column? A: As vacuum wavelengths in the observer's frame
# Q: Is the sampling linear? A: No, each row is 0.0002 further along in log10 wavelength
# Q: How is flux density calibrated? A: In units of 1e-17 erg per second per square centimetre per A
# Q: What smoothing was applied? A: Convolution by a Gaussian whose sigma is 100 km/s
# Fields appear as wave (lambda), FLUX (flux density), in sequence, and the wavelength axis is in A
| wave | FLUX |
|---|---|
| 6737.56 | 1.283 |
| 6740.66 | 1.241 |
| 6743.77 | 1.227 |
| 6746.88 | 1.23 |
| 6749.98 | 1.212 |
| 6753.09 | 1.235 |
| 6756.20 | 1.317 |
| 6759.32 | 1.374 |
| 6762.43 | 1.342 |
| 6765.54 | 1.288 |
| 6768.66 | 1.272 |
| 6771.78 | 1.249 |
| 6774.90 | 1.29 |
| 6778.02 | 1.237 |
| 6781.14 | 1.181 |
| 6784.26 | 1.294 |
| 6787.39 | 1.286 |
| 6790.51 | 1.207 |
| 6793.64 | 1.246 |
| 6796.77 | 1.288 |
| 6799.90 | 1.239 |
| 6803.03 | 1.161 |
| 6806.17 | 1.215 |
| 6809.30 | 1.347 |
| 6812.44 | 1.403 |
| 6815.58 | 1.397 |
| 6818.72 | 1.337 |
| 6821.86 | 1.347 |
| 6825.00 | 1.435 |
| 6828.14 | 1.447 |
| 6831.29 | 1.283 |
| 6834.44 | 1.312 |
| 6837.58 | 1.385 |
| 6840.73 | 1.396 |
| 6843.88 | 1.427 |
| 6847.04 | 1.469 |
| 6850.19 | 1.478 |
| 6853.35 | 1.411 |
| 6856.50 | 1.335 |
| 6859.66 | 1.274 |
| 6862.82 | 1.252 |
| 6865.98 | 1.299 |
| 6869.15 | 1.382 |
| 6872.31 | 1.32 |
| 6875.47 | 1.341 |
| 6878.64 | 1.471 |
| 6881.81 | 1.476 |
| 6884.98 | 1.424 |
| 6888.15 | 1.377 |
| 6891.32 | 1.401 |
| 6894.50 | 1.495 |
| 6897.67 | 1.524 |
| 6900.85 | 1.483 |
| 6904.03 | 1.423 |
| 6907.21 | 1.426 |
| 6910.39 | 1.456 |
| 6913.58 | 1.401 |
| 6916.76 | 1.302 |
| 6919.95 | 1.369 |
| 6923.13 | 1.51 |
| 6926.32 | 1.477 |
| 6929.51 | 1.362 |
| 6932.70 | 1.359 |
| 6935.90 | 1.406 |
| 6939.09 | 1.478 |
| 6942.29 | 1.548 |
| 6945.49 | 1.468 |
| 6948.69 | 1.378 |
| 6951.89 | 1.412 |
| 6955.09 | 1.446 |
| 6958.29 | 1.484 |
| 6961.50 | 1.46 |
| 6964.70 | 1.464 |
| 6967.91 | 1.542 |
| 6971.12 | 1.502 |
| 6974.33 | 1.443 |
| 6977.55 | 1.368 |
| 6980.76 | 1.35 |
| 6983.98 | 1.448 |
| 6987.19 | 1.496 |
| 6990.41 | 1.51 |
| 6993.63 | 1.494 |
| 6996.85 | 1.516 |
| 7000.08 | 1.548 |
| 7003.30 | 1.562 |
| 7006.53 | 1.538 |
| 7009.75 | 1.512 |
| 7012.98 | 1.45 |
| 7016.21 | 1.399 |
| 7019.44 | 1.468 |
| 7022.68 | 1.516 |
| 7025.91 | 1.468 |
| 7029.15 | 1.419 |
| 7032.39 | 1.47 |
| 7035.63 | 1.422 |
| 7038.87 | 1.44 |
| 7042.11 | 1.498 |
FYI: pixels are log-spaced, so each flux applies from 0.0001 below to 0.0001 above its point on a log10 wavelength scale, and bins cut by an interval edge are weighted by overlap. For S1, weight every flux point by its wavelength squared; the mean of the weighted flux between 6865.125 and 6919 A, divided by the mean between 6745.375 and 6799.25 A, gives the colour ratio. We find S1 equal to 1.15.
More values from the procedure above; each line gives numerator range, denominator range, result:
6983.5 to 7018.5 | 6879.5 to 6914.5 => 1.07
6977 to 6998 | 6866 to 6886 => 1.08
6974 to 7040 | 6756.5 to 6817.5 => 1.22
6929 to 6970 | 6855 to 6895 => 1.08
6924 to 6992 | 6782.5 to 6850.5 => 1.13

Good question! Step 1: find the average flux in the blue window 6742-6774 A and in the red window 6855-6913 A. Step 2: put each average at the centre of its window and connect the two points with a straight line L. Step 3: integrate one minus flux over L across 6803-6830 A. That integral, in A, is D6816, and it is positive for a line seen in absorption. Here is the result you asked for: -0.43 A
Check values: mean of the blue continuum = 1.27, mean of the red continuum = 1.4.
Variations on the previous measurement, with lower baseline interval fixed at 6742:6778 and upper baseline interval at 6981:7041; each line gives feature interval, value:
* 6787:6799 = 0.4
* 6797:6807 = 0.7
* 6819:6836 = -0.4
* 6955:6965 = -0.2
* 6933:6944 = -0.3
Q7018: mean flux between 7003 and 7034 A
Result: 1.48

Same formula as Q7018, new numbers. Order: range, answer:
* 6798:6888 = 1.36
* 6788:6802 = 1.25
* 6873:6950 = 1.43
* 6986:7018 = 1.5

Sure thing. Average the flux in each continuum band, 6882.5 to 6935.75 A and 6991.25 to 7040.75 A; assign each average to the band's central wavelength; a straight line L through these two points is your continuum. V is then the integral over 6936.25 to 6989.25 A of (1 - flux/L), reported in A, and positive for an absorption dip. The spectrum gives -0.1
